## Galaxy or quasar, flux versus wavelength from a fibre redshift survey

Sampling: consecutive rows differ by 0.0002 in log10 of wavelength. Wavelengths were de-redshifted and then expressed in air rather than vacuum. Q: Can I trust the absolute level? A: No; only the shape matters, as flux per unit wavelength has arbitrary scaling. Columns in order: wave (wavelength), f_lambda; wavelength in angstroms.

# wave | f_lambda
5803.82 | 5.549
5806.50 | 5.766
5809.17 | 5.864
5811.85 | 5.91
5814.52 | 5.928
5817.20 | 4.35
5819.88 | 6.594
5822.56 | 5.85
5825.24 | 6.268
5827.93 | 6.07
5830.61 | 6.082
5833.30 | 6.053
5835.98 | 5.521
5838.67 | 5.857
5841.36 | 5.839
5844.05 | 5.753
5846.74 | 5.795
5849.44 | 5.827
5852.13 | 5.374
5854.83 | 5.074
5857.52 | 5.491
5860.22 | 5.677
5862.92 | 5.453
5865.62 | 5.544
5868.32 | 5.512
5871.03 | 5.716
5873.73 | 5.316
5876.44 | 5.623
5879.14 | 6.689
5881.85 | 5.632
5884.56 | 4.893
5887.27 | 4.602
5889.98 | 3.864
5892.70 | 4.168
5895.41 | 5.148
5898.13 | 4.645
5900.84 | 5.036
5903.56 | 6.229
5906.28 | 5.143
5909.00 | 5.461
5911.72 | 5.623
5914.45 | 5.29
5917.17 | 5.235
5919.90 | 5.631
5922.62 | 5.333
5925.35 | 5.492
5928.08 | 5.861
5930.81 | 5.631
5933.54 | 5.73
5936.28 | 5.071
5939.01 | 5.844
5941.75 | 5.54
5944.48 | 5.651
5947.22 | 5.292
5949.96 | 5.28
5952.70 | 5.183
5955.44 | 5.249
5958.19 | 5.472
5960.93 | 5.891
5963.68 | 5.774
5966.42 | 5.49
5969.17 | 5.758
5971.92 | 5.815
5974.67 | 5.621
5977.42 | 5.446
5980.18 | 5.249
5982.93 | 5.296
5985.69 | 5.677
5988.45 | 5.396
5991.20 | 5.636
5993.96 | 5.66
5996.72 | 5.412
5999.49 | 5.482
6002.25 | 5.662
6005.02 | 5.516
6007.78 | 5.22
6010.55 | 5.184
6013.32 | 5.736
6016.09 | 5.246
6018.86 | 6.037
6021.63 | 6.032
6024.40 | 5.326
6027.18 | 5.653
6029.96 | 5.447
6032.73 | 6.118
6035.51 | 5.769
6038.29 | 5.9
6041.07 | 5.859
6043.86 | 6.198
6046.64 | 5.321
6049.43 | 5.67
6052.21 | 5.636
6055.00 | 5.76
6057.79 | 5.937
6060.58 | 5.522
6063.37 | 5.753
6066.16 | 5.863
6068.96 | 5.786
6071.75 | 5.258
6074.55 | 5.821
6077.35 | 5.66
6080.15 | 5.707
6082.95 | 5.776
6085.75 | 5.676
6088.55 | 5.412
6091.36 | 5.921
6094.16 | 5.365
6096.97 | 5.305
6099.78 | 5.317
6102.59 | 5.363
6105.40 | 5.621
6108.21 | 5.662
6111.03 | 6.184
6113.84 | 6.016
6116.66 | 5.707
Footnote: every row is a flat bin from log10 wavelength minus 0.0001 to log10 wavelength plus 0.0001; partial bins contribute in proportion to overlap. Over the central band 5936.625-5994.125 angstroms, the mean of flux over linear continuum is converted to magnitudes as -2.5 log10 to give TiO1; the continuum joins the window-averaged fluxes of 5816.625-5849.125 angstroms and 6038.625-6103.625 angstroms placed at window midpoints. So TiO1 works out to 0.04 mag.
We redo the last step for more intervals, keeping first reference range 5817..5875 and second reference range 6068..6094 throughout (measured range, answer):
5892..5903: 0.165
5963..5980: 0.012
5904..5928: 0.046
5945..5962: 0.056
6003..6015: 0.049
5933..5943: 0.031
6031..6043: -0.046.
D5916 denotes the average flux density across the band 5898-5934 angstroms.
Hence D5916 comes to 5.47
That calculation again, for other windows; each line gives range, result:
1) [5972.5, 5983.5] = 5.44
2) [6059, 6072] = 5.68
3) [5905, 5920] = 5.38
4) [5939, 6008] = 5.52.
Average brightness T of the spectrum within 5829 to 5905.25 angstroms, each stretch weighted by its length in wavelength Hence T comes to 5.44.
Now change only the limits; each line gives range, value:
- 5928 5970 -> 5.53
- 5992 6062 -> 5.65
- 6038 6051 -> 5.78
